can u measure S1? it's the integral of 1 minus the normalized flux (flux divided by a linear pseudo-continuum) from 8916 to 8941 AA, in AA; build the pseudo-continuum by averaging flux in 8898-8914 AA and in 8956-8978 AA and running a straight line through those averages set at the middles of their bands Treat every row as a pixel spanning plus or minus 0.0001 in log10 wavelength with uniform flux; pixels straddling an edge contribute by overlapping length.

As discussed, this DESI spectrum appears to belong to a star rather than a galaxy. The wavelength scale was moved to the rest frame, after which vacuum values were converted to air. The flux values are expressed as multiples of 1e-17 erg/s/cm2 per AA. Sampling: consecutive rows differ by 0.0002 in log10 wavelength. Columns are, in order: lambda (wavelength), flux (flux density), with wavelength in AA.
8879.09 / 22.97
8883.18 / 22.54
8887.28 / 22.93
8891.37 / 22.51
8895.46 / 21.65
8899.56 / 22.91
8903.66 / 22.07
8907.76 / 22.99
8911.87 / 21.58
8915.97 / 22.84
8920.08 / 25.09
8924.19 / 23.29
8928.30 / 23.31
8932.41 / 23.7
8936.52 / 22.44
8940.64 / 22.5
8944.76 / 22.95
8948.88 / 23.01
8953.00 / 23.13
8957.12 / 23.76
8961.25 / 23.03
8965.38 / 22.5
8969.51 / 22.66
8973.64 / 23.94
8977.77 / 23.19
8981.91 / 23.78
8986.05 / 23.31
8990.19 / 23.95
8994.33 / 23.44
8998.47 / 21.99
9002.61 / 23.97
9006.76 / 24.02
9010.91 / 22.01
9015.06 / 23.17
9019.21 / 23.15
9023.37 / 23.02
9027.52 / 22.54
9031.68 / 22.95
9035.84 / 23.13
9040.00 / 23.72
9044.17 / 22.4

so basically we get -0.8 AA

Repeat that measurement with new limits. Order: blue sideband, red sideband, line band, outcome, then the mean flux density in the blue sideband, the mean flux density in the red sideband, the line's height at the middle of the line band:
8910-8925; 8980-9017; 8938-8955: 0.26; 23.2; 23.3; 23.2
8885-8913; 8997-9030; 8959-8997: -0.79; 22.4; 23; 22.8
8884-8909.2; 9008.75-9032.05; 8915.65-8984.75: -1.90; 22.5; 22.8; 22.6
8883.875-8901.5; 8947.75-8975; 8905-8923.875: -0.33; 22.5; 23.1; 22.7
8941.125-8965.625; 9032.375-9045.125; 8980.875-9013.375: -0.28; 23.1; 23.1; 23.1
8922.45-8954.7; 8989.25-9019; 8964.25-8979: 0.01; 23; 23.2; 23.1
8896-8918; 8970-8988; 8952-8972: 0.17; 22.4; 23.5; 23.2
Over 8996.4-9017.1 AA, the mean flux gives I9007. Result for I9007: 23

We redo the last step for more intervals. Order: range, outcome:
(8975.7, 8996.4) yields 23.5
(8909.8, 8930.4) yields 23.2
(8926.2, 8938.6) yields 23.2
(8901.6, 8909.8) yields 22.5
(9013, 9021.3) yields 23.2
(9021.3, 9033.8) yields 22.8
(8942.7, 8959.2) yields 23.2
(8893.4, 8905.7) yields 22.2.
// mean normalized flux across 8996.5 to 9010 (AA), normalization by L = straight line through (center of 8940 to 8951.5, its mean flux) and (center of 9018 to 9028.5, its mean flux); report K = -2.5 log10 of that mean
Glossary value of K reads -0.01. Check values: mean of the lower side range 22.9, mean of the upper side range 22.9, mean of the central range 23.2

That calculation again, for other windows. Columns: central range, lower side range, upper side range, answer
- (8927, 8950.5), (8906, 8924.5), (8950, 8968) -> 0.01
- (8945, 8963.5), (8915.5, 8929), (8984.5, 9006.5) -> 0.02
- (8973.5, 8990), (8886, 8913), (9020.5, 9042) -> -0.03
